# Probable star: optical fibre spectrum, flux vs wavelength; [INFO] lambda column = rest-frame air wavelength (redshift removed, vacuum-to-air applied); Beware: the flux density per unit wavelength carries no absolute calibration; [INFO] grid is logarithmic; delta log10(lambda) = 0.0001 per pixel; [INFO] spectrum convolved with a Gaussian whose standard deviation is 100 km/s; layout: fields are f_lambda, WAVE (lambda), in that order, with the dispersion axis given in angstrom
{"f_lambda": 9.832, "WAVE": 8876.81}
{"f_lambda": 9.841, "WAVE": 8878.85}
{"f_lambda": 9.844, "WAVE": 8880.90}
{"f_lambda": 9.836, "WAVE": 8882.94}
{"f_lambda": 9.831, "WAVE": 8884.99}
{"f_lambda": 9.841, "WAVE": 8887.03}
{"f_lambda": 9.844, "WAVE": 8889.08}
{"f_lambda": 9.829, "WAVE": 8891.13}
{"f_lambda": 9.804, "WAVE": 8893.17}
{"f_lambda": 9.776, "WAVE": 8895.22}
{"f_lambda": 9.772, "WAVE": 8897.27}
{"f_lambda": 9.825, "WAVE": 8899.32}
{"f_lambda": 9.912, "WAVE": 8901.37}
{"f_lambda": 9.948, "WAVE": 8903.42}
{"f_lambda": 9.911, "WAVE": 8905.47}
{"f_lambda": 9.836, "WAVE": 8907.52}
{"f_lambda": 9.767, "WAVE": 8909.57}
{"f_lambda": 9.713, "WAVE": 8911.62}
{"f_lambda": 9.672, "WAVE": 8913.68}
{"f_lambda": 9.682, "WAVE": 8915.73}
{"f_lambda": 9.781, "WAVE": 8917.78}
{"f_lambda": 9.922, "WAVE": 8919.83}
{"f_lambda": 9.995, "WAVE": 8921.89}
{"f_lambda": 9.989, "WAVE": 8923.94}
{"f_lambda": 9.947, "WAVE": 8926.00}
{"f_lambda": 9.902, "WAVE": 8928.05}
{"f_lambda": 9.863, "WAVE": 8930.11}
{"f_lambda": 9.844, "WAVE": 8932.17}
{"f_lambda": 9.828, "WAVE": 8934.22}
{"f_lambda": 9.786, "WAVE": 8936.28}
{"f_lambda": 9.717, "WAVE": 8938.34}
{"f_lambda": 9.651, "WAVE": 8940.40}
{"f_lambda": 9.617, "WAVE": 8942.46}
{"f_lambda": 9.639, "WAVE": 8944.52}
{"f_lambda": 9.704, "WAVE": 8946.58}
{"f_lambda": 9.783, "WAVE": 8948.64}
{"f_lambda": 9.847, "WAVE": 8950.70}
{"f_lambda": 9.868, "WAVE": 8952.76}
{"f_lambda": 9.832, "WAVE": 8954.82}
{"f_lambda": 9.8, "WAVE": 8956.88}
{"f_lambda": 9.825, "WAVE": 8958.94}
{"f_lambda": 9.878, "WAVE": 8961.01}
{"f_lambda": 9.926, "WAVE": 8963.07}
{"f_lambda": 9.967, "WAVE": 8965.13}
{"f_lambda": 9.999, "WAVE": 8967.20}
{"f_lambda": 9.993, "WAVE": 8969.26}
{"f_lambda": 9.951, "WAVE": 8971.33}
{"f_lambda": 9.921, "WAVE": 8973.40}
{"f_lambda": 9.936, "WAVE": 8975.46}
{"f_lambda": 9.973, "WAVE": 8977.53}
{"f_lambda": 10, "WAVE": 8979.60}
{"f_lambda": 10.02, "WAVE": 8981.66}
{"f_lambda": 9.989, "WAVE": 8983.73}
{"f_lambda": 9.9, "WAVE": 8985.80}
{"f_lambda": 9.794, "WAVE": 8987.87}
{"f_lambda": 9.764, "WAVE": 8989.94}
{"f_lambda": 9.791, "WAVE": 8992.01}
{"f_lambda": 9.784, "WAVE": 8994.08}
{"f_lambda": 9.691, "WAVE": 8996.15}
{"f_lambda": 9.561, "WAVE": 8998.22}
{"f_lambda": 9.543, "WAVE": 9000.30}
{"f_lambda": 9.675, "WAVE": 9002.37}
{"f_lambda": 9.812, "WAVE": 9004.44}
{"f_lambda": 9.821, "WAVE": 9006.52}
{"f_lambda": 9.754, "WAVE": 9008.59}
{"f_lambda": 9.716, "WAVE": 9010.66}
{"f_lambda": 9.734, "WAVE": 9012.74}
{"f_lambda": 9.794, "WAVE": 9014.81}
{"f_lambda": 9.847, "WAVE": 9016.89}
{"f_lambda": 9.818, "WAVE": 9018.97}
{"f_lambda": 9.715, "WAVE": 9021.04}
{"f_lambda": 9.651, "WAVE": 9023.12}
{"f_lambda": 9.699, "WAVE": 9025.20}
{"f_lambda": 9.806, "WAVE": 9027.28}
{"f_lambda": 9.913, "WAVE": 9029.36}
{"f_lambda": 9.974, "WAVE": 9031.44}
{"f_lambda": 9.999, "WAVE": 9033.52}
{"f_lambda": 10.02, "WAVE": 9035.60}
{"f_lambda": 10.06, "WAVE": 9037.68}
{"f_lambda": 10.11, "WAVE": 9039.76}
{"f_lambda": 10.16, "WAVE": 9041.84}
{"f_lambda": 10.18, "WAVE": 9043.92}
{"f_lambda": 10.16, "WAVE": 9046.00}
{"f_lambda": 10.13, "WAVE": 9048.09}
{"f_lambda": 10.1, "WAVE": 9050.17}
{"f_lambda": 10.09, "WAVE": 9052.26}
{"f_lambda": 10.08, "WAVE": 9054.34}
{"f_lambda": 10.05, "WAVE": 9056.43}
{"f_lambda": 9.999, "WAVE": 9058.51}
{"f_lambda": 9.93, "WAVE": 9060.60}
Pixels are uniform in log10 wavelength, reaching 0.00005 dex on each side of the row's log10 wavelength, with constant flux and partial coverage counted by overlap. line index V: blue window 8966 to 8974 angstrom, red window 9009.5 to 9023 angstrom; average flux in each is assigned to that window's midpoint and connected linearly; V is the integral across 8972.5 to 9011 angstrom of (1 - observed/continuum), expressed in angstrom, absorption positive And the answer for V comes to 0.2 angstrom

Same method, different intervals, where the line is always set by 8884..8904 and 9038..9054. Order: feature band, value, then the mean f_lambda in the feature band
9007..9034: 0.76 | 9.8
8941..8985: 0.41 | 9.88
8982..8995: 0.22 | 9.85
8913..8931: 0.05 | 9.87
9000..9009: 0.28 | 9.74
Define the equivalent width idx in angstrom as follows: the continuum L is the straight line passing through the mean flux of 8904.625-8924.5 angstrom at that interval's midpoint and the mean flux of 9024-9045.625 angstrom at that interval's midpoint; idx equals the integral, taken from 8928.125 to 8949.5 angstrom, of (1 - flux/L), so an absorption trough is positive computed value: 0.2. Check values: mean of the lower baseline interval 9.82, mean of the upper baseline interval 10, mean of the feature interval 9.75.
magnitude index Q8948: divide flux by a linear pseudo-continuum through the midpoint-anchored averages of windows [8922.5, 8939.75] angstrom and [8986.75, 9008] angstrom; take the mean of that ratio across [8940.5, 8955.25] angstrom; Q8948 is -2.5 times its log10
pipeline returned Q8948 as 0.01 mag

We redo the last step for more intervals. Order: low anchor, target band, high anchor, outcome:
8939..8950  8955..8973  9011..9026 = -0.02 mag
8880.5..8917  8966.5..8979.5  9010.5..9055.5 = -0.01 mag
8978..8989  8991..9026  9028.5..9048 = 0.03 mag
